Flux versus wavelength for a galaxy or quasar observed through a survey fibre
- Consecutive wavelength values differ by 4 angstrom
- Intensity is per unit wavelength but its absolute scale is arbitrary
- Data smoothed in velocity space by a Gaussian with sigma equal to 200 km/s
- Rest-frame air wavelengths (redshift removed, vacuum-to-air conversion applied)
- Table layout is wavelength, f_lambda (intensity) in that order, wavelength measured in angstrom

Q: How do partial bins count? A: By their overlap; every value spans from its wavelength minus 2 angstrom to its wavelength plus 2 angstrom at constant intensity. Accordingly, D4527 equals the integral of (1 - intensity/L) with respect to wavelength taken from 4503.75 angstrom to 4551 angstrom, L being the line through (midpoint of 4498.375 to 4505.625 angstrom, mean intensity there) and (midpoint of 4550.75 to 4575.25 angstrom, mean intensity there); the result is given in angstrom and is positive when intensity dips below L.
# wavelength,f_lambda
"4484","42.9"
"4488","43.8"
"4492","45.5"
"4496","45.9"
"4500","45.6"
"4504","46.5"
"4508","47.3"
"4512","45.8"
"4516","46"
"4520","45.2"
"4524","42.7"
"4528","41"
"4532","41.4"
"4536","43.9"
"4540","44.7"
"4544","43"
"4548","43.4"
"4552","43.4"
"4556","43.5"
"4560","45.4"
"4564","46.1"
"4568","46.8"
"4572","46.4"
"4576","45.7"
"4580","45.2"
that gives 1.7 angstrom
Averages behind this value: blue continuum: 46.1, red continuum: 45.3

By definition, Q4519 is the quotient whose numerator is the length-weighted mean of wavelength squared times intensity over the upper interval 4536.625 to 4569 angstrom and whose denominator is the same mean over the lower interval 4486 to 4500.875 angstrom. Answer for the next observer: 1.01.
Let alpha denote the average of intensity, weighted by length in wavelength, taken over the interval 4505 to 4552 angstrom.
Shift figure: 44.1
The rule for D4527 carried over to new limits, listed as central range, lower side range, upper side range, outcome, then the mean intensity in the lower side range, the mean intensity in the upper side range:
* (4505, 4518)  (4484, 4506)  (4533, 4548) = -0.5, 45.2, 43.6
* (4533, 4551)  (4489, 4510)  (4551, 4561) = 0.4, 46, 44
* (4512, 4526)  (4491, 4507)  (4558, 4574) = 0.4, 46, 46.2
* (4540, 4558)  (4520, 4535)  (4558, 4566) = 0.4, 42.3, 45.8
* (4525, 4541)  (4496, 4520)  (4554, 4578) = 1.1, 46.1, 45.6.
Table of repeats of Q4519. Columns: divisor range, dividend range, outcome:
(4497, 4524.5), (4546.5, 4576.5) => 1.01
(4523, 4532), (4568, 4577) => 1.13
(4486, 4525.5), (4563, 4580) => 1.04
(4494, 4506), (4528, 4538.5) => 0.94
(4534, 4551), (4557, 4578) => 1.06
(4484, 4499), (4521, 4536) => 0.96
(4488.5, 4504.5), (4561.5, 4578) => 1.05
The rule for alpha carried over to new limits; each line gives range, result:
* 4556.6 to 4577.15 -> 45.9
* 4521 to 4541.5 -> 42.8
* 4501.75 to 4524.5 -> 45.8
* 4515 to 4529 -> 43.8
